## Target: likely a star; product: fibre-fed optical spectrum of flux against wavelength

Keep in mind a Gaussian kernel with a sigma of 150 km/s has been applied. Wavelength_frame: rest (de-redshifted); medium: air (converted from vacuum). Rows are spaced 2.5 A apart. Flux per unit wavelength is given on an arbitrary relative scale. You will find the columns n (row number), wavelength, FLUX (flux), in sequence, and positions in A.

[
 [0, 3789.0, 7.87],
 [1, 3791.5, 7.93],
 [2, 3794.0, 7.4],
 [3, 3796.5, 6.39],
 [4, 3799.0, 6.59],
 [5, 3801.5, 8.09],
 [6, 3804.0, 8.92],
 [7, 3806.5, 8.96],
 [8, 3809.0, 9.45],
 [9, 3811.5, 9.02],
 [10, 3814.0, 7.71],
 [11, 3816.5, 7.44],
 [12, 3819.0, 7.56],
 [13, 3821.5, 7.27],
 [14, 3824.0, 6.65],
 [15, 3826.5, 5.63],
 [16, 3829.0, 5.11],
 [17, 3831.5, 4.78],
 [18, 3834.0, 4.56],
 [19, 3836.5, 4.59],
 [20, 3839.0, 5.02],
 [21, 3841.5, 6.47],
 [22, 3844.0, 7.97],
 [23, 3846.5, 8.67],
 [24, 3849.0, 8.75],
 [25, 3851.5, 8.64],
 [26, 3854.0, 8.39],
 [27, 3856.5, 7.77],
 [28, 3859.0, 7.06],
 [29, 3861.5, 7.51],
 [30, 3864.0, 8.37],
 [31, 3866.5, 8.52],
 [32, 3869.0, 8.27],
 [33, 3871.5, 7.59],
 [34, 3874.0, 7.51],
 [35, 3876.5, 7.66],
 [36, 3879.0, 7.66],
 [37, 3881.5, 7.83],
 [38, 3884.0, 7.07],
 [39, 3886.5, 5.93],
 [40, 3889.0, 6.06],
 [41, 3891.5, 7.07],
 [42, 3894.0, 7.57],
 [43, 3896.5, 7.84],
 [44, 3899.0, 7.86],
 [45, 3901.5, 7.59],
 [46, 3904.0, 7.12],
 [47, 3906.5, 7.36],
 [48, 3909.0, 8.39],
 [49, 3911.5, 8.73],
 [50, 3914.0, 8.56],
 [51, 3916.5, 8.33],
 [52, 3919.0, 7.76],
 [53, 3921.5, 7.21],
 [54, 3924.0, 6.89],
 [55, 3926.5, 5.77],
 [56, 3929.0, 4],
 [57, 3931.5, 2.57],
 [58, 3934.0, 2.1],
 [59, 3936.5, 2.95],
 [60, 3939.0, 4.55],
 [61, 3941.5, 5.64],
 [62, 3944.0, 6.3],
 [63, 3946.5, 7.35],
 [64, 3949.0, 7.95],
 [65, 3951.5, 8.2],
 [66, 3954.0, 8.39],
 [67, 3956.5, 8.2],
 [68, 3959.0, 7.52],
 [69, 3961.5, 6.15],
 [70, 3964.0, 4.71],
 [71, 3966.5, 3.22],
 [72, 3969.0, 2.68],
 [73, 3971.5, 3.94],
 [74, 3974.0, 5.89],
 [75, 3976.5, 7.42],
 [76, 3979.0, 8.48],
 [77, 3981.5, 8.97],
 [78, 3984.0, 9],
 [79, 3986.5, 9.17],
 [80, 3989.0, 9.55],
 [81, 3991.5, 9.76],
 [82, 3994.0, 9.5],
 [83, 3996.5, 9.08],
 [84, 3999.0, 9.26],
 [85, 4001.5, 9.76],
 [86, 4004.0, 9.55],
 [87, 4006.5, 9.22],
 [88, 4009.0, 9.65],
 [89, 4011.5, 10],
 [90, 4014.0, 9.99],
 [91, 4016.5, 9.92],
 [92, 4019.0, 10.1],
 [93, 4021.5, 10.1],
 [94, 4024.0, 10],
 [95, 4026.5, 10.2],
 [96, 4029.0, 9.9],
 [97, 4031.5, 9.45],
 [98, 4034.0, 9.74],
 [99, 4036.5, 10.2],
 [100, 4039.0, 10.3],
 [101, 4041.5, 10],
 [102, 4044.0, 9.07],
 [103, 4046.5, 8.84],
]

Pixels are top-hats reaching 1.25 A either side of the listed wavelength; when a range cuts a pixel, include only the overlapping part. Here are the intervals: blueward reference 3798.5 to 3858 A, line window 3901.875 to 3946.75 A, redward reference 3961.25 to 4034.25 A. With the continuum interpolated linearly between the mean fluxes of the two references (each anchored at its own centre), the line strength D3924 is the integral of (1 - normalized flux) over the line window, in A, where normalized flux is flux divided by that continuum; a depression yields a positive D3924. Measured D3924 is 9.8 A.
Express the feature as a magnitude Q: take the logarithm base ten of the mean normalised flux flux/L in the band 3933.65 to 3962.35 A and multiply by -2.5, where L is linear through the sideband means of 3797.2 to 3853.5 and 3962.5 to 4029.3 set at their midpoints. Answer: 0.26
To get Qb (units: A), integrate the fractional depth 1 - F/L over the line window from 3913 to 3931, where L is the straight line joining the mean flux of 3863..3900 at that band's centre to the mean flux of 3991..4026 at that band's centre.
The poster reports 3.22 A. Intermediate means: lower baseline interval 7.51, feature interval 6.73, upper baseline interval 9.72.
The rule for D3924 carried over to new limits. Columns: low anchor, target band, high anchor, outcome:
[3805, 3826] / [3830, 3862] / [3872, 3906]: 3.1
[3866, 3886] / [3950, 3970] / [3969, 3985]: 2.4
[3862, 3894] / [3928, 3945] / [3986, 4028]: 9.0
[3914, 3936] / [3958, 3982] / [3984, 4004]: 7.0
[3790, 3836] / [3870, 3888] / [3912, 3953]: -2.1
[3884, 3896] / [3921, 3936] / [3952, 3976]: 4.1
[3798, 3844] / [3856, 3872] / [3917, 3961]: -3.1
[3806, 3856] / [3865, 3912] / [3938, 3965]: -3.7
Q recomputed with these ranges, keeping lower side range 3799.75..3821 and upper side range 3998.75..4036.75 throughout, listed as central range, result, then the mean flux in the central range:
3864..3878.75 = 0.107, 7.93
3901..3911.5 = 0.164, 7.75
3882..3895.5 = 0.287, 6.82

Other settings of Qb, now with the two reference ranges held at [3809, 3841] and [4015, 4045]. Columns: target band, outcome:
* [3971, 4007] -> 2.28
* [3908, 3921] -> -0.57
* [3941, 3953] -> 1.83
